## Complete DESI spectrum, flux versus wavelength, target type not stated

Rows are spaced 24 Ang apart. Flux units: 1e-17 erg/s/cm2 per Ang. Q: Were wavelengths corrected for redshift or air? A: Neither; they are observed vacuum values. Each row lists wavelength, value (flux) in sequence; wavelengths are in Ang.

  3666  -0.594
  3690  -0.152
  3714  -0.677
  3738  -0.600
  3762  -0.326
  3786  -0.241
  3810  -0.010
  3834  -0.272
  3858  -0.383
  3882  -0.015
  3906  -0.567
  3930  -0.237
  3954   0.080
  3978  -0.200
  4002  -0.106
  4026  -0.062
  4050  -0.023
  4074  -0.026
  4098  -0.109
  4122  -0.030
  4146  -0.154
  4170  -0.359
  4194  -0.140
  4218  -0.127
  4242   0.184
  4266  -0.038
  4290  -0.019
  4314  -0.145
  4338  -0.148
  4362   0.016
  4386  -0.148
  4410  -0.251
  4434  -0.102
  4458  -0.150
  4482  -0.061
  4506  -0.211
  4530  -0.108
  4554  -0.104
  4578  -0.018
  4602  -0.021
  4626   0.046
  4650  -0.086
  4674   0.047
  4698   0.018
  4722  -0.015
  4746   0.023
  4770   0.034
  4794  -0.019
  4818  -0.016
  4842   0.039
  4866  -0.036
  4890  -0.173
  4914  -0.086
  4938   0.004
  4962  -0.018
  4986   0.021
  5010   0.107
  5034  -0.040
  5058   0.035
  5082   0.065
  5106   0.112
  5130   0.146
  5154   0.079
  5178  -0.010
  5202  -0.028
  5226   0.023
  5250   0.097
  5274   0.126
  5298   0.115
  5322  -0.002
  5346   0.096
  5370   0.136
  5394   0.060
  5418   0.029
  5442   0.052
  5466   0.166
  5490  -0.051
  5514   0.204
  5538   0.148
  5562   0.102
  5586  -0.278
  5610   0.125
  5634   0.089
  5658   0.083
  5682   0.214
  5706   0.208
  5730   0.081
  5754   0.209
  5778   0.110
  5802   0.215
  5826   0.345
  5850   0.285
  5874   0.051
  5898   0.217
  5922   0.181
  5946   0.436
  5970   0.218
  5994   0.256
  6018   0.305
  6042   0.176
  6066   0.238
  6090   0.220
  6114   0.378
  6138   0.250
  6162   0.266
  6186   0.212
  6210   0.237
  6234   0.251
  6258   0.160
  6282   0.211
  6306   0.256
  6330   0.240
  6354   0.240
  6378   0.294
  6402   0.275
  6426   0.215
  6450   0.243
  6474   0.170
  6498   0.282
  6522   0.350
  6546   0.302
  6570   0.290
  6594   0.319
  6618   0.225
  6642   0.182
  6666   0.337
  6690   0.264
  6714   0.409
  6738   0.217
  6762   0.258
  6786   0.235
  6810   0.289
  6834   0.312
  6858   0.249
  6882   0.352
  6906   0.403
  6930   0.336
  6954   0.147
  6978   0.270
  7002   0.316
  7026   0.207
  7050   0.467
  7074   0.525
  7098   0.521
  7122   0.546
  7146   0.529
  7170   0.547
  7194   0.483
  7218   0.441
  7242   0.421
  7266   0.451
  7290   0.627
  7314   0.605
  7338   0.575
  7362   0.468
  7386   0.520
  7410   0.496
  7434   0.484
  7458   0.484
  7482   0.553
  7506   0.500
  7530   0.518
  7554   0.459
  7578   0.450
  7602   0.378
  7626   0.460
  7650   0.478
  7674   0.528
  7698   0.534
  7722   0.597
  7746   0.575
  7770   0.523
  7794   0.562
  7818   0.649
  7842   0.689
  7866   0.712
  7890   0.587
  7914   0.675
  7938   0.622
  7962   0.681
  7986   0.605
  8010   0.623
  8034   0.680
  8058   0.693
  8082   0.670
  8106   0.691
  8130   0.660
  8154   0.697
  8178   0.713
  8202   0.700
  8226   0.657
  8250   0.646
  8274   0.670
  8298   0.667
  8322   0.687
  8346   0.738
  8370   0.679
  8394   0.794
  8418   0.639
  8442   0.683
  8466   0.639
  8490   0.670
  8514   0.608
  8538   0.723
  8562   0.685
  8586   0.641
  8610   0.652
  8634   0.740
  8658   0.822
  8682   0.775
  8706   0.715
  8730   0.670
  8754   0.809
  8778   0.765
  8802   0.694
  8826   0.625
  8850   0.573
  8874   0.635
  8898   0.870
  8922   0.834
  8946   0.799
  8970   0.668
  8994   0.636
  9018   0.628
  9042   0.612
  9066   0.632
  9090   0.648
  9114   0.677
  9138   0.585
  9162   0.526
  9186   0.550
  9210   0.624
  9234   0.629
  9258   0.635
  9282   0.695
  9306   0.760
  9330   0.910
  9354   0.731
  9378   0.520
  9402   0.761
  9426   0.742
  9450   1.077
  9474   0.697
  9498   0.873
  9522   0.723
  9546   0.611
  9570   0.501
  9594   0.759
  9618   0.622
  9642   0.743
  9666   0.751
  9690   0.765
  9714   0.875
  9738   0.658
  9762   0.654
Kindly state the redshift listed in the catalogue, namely 0.77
